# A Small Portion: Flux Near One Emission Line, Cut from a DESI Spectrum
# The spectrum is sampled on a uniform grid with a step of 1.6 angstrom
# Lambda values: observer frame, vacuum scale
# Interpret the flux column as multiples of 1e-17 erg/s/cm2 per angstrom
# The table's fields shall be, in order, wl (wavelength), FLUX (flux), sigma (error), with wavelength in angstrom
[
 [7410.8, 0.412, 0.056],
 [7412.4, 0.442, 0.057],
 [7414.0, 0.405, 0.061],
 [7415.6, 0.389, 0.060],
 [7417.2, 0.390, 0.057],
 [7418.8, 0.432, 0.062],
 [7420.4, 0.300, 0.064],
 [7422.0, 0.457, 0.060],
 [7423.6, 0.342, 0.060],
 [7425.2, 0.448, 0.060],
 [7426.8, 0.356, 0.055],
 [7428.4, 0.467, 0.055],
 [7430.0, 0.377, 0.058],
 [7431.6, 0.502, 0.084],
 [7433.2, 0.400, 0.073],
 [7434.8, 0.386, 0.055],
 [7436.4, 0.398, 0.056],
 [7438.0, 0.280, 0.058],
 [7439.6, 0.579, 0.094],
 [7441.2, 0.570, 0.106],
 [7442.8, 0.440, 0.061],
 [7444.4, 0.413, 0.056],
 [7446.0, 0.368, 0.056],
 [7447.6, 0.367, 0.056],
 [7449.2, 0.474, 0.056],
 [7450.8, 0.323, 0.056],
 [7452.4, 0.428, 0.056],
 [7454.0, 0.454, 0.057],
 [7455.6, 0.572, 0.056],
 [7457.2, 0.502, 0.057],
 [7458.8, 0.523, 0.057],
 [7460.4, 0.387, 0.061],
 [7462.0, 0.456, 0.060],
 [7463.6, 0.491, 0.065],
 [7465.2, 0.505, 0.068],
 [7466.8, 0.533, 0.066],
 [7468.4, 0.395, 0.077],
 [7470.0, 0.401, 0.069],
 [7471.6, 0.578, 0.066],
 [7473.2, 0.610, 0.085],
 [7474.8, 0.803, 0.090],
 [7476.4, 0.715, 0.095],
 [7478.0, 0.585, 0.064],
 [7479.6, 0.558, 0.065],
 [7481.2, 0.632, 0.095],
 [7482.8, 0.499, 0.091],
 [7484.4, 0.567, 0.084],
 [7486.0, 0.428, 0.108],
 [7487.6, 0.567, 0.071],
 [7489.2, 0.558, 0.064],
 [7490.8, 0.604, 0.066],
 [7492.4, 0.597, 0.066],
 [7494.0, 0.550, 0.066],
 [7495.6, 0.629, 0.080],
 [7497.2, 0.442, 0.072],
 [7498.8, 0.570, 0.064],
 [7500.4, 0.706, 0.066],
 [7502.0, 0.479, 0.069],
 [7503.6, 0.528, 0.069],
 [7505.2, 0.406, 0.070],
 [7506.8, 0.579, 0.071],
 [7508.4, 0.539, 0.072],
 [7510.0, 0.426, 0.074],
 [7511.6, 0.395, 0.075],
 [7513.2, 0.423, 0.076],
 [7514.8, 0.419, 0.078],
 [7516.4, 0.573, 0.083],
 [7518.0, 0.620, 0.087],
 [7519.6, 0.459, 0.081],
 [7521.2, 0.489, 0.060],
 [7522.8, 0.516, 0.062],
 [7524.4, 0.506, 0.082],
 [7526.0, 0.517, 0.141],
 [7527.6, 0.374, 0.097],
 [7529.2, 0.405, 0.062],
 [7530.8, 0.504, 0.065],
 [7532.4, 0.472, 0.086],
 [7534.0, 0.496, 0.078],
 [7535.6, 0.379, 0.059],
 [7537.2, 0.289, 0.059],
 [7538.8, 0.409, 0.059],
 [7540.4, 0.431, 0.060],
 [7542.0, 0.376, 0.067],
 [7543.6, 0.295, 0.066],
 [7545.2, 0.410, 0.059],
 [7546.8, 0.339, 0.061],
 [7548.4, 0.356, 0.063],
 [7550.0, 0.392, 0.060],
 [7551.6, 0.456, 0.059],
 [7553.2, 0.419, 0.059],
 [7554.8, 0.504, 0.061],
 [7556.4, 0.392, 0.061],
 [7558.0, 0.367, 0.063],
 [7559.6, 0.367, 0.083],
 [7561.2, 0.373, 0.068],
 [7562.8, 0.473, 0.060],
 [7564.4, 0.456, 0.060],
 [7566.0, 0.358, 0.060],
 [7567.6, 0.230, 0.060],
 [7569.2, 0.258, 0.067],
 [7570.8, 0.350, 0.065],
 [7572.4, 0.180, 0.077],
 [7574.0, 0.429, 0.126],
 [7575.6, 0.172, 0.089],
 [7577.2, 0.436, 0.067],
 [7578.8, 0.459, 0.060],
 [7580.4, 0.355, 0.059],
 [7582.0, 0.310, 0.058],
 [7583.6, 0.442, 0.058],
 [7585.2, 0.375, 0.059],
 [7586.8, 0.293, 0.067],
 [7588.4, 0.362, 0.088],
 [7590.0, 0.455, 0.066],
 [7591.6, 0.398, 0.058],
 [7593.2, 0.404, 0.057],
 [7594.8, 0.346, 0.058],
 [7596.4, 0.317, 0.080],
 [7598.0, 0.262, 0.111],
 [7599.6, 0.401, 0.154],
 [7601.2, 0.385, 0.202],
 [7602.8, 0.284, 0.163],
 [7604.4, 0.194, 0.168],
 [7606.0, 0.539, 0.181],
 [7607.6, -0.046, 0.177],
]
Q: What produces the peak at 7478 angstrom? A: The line Mg II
